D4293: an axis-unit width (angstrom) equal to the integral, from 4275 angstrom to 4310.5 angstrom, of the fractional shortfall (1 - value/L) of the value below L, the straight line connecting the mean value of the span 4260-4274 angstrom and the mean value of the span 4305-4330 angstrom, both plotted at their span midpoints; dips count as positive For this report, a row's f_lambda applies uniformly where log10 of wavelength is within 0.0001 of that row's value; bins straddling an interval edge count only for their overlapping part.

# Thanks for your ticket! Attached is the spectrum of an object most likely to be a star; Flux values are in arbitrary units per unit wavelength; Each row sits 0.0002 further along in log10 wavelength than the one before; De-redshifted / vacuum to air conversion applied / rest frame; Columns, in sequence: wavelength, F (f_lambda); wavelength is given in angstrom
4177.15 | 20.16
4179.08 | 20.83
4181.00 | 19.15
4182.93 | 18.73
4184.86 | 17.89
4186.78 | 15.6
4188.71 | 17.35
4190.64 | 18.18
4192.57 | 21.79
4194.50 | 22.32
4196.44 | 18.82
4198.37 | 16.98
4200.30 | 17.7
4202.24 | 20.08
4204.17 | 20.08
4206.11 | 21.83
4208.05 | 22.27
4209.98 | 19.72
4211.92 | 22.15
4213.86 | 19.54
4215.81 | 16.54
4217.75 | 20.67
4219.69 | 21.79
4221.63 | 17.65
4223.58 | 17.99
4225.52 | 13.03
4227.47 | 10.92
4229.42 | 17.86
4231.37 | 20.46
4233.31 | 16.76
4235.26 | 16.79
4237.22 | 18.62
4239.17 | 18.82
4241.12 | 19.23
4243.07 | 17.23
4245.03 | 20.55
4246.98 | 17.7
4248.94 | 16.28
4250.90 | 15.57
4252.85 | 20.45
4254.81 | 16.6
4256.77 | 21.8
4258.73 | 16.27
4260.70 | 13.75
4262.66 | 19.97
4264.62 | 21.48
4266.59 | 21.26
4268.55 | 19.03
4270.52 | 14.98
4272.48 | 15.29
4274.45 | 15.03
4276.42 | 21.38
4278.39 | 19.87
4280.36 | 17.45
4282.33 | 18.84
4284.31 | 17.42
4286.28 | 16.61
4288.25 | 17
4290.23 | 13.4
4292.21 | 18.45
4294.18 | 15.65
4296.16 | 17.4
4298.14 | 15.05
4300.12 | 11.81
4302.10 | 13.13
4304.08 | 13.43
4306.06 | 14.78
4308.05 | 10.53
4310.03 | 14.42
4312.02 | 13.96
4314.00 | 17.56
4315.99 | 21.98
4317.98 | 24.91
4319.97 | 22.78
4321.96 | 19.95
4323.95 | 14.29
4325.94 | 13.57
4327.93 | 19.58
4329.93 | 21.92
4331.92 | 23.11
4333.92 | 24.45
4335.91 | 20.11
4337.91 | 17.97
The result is 3.6 angstrom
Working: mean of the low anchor 17.9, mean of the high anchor 17.5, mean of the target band 15.9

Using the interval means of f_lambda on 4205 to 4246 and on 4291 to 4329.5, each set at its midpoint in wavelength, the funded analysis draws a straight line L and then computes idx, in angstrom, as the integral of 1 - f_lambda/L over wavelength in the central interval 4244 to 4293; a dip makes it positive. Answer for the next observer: -0.8 angstrom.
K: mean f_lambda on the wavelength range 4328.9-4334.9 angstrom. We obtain 23.1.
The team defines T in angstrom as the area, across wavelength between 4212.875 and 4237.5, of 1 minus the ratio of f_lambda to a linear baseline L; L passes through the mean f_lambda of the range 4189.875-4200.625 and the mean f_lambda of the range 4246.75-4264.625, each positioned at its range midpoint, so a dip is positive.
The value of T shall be 1.4 angstrom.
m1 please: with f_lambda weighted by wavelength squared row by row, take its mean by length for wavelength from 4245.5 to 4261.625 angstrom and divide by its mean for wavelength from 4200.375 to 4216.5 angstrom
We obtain 0.88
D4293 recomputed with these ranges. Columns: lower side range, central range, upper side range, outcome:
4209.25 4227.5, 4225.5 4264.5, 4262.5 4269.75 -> 3.7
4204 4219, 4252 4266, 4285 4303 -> -0.9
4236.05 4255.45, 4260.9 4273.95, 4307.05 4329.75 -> -0.2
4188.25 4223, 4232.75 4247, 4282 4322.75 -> 0.3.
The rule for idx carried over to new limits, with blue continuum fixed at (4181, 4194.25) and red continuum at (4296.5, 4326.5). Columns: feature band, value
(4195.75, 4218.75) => -1.95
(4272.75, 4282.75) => -0.84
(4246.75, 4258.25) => -0.46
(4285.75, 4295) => 0.22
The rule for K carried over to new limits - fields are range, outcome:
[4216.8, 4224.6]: 19.5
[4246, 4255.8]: 17.3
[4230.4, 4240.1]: 18.3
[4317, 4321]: 23.8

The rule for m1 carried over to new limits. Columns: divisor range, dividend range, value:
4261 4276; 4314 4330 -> 1.11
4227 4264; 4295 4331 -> 0.97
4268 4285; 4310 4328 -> 1.06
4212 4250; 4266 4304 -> 0.95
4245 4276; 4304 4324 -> 1.00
